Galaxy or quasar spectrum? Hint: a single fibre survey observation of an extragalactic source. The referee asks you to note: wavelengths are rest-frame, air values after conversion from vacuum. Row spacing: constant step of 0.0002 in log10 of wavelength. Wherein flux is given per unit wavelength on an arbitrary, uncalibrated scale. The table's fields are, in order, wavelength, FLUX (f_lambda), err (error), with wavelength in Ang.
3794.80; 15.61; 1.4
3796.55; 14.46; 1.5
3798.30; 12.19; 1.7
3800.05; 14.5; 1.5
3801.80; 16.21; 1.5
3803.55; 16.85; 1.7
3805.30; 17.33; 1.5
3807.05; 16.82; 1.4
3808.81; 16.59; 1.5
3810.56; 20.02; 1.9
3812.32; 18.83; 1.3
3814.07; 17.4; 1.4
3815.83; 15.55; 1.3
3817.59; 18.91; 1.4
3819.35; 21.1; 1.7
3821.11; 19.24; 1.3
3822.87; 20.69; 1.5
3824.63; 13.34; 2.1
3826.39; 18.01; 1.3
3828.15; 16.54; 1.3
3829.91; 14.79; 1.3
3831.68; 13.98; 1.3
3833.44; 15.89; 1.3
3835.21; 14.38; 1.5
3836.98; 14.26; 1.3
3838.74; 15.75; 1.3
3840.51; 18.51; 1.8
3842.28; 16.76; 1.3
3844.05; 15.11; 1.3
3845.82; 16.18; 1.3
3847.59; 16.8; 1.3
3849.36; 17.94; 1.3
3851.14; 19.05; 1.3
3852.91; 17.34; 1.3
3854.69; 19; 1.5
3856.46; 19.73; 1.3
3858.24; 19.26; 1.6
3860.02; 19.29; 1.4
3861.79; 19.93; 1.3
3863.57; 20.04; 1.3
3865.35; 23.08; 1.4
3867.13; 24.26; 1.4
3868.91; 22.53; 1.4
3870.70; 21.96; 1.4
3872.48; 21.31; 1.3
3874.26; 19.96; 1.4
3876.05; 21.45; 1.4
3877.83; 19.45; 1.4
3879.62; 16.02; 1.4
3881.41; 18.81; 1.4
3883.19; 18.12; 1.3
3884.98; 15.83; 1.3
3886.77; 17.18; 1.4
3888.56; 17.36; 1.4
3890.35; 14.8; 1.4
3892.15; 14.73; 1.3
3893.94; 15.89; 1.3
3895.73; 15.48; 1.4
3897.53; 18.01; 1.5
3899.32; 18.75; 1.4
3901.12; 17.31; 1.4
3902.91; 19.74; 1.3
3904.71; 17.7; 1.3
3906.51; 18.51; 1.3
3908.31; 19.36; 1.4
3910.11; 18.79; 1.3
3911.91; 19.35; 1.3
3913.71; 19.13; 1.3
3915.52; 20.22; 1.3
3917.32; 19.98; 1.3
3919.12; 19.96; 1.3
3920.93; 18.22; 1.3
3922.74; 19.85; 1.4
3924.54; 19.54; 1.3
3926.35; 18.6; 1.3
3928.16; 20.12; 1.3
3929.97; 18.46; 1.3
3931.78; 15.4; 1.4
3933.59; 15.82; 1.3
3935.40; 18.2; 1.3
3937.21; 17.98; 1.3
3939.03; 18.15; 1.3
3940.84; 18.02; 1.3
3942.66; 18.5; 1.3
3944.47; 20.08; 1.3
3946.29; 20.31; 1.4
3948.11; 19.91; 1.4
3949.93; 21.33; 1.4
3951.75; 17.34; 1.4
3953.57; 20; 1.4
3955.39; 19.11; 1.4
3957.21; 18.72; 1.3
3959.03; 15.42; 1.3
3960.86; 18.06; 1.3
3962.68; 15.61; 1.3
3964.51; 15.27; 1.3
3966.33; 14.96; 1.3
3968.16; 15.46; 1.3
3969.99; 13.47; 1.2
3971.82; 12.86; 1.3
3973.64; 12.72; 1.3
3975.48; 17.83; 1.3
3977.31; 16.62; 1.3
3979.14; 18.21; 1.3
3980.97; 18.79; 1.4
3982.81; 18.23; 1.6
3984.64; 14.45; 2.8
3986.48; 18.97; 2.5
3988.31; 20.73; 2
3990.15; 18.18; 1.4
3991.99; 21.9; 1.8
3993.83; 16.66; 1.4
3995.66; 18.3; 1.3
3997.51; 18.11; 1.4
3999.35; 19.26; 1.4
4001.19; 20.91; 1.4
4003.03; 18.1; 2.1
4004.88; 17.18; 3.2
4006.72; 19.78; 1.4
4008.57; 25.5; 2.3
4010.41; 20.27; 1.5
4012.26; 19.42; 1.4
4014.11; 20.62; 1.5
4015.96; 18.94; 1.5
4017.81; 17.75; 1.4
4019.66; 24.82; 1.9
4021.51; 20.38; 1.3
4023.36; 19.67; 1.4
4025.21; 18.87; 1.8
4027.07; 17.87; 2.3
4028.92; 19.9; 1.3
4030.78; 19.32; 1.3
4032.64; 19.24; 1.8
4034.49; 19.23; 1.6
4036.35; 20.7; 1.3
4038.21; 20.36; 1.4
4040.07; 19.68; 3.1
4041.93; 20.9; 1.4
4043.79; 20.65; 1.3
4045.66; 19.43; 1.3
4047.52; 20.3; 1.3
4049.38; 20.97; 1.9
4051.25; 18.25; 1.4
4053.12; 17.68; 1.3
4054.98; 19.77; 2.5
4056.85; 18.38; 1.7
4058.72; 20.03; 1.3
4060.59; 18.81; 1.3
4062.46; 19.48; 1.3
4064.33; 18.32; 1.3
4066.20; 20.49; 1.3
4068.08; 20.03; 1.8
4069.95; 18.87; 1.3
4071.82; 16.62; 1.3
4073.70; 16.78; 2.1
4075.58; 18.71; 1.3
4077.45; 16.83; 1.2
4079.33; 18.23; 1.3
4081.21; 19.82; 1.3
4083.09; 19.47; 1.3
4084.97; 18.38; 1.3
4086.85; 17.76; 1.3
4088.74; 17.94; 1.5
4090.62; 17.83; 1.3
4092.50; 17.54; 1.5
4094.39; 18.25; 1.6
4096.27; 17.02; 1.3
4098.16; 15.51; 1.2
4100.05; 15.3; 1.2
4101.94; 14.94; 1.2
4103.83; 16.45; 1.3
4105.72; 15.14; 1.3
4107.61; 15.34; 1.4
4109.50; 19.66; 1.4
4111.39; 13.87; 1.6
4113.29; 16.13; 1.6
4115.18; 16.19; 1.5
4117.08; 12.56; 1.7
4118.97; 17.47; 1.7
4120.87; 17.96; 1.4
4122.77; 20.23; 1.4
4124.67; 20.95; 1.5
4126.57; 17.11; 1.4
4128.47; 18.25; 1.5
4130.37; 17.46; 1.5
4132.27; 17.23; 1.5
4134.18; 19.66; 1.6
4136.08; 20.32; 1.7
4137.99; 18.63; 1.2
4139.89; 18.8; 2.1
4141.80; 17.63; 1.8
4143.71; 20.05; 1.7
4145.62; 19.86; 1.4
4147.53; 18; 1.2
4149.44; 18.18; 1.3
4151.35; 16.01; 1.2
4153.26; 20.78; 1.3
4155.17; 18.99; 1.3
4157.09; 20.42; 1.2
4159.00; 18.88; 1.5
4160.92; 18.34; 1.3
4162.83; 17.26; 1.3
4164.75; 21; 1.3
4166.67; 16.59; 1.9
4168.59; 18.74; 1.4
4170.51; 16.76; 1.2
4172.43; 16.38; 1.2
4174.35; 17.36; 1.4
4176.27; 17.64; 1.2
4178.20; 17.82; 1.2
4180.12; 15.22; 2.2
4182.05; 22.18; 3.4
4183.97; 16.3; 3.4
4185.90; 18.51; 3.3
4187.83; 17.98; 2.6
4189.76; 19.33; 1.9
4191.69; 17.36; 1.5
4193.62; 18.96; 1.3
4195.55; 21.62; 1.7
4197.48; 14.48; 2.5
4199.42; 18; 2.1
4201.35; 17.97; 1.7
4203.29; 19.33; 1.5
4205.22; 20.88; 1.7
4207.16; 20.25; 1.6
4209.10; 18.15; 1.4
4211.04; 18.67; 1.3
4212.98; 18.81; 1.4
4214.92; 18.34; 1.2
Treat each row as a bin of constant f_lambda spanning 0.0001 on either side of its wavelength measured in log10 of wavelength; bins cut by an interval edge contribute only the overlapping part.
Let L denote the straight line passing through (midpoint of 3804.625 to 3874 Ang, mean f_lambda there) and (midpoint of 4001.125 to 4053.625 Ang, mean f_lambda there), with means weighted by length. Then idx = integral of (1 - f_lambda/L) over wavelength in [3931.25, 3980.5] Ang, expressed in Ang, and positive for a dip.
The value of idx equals 5.0 Ang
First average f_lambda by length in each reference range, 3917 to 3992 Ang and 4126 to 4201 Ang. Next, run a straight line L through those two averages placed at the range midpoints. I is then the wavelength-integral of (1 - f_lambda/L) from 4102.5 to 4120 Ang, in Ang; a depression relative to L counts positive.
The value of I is 2.25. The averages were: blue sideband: 17.8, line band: 15.9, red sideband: 18.3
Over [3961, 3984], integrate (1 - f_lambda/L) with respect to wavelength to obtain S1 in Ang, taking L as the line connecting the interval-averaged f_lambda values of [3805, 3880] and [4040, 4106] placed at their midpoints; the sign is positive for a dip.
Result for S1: 3.04 Ang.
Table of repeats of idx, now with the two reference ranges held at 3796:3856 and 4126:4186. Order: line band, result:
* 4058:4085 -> -1.2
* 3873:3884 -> -1.3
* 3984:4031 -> -4.9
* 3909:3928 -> -2.4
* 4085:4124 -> 2.9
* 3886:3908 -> -0.1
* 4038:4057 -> -2.0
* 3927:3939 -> -0.3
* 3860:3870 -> -2.8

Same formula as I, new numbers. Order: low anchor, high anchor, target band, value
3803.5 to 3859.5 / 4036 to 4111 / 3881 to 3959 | -2.8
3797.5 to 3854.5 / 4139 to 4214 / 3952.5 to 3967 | 0.2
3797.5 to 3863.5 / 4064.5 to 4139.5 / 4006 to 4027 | -3.5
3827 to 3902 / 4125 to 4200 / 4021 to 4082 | -3.5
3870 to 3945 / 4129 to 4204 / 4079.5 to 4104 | 1.2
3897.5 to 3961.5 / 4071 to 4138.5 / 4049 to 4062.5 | -1.0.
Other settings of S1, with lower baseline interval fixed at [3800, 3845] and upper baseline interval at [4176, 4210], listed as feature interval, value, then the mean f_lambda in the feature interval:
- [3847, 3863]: -1.7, 18.8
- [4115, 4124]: 0.5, 17.1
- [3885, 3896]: 0.8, 15.9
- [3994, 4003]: -0.6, 18.8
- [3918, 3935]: -1.1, 18.5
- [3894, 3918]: -1.8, 18.5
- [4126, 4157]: -0.7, 18.6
